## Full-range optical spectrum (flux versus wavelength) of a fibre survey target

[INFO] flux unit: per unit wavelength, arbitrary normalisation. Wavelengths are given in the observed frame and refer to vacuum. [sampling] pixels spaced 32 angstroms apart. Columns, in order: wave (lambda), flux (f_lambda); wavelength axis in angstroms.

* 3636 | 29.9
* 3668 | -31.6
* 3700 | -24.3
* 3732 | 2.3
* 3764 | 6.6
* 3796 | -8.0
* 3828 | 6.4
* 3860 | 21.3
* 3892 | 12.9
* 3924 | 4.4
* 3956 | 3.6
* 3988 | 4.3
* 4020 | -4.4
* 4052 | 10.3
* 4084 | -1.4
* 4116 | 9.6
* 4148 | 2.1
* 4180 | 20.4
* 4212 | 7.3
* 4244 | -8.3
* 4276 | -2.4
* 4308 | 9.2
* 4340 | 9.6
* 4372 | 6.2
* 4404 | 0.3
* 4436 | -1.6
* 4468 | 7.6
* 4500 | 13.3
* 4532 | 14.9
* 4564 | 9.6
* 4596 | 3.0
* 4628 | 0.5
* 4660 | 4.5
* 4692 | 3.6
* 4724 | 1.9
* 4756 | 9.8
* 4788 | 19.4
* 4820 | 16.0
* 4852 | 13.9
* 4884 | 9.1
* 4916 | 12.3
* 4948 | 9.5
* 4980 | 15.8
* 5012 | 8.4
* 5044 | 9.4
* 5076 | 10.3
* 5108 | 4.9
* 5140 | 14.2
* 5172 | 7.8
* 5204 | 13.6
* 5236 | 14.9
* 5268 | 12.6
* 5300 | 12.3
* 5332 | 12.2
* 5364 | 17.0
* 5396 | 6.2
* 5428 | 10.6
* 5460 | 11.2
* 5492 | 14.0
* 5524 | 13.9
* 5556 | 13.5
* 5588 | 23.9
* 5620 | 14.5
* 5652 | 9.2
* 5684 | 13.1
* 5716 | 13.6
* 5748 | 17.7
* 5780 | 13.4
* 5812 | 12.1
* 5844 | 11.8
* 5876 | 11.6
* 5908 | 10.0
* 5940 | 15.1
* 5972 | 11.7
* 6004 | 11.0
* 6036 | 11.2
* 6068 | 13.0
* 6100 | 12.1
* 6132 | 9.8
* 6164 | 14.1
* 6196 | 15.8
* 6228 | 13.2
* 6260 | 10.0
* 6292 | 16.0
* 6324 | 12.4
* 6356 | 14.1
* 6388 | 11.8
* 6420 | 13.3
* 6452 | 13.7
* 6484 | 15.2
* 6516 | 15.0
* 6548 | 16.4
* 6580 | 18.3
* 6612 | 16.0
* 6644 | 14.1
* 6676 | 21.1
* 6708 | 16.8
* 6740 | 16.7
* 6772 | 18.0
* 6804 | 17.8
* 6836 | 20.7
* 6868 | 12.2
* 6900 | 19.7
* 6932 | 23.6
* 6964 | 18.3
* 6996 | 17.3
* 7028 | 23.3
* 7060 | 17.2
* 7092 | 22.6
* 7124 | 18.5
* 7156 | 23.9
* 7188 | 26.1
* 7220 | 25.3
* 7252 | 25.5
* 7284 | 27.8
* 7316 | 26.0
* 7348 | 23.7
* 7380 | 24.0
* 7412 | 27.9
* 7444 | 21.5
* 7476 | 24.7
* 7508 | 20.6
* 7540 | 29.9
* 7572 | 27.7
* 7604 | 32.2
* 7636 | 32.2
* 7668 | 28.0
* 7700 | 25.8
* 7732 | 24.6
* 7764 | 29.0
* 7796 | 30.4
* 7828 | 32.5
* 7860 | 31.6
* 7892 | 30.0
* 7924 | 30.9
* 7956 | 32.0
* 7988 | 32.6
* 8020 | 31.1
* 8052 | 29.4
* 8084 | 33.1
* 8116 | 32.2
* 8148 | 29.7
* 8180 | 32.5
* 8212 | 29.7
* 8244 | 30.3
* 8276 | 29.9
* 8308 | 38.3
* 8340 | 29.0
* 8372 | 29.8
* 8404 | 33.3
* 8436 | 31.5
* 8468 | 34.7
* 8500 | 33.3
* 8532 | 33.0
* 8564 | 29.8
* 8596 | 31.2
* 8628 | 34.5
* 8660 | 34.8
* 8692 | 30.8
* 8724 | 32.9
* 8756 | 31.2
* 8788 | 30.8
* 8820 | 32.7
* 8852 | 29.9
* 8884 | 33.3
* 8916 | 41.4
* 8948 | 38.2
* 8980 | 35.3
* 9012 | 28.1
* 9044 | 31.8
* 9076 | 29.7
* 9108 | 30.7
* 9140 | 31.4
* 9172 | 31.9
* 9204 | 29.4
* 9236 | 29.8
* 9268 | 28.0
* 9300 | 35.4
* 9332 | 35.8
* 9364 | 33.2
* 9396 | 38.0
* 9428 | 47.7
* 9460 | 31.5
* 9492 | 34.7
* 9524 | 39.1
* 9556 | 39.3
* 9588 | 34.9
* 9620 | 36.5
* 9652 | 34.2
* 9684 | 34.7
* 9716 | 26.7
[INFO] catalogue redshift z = 0.794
